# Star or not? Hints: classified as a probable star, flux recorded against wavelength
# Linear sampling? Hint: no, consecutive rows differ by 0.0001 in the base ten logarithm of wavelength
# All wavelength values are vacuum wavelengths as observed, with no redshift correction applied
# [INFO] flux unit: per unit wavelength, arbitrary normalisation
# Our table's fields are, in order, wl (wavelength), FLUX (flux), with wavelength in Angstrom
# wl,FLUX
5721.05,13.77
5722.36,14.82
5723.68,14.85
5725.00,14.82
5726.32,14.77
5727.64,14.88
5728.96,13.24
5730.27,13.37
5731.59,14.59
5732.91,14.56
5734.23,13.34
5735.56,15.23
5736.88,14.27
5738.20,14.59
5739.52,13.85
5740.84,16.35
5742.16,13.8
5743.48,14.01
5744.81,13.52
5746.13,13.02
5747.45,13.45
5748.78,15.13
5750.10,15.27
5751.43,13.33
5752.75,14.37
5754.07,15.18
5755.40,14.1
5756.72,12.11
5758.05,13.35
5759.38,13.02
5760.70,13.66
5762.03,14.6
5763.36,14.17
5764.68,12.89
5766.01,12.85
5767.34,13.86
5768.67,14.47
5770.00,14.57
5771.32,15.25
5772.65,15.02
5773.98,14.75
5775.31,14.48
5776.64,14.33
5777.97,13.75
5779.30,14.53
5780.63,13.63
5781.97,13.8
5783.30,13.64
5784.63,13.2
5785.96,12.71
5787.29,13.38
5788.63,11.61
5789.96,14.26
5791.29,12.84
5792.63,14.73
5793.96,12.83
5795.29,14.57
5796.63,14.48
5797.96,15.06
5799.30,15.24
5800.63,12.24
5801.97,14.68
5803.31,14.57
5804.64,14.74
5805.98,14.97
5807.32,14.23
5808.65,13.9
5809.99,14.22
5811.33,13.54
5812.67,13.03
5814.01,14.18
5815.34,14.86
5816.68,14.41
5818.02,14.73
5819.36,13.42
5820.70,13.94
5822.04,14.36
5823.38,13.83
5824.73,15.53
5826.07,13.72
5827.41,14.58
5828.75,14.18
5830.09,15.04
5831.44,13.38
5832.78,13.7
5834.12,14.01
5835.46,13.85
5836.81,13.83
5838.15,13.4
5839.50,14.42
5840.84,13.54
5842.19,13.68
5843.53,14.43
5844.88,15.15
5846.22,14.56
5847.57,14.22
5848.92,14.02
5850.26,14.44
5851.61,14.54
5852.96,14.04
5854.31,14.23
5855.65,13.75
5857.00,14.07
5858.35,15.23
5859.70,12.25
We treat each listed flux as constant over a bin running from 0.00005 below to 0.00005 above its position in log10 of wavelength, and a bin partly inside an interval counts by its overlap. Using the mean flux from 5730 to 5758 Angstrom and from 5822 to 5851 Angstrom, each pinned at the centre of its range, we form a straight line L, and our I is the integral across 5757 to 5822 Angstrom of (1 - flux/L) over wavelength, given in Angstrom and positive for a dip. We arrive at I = 0.9 Angstrom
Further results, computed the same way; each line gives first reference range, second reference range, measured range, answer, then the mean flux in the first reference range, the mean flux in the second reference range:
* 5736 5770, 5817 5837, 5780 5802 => 0.62 Angstrom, 14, 14.1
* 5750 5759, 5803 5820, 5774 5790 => 0.44 Angstrom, 13.8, 14.2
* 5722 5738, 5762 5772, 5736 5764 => 0.29 Angstrom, 14.4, 14.1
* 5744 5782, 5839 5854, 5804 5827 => -0.06 Angstrom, 14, 14.3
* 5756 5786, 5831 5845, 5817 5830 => -0.37 Angstrom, 13.9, 13.9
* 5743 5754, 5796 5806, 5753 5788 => 0.83 Angstrom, 14.1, 14.5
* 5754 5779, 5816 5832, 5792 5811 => -0.20 Angstrom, 14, 14.3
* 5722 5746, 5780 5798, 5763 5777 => -0.41 Angstrom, 14.3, 13.6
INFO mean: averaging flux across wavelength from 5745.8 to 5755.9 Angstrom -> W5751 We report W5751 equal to 14.3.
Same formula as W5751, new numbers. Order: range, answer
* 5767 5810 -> 14.1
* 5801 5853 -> 14.2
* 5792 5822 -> 14.2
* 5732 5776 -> 14.1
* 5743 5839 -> 14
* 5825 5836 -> 14.1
